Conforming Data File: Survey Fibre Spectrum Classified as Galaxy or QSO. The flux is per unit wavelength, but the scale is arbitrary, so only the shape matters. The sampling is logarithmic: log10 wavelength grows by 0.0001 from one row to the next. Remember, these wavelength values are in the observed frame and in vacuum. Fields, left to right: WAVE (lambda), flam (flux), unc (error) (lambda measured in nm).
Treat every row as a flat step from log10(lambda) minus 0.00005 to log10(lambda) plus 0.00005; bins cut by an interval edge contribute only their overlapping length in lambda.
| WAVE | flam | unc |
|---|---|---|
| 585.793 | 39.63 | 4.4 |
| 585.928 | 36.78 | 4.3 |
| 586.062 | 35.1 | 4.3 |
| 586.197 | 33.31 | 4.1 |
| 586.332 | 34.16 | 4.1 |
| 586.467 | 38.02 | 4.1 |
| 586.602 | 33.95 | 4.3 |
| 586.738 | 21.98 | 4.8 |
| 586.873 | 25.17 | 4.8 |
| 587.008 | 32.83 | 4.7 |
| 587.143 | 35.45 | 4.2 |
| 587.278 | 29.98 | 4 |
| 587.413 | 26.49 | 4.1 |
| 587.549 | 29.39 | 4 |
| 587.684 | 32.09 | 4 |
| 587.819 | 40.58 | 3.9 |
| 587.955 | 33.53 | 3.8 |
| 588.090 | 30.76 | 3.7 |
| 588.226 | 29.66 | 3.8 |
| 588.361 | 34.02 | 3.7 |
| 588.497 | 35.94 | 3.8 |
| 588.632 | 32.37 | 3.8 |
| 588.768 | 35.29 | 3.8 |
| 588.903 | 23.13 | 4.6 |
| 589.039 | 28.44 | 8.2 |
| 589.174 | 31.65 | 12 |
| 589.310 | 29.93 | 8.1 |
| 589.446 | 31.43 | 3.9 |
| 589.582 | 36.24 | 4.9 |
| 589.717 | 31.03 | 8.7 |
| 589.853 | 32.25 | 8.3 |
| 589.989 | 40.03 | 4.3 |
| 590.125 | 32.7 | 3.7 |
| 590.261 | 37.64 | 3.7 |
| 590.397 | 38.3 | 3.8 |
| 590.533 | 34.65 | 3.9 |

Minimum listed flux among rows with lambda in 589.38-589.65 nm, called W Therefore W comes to 31.43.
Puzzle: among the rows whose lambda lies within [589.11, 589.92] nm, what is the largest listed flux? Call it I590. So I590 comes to 36.24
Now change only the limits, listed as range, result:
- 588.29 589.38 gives 35.94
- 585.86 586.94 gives 38.02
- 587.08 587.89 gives 40.58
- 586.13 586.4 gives 34.16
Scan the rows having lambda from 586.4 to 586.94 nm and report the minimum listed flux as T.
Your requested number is 21.98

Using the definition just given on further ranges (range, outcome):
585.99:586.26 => 33.31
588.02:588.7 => 29.66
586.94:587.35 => 29.98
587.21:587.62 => 26.49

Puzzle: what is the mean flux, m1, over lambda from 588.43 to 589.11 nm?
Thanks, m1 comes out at 31.1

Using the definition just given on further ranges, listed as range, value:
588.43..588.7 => 34.2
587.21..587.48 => 28.3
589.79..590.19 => 35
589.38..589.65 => 33.9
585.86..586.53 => 35.5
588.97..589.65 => 31.5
